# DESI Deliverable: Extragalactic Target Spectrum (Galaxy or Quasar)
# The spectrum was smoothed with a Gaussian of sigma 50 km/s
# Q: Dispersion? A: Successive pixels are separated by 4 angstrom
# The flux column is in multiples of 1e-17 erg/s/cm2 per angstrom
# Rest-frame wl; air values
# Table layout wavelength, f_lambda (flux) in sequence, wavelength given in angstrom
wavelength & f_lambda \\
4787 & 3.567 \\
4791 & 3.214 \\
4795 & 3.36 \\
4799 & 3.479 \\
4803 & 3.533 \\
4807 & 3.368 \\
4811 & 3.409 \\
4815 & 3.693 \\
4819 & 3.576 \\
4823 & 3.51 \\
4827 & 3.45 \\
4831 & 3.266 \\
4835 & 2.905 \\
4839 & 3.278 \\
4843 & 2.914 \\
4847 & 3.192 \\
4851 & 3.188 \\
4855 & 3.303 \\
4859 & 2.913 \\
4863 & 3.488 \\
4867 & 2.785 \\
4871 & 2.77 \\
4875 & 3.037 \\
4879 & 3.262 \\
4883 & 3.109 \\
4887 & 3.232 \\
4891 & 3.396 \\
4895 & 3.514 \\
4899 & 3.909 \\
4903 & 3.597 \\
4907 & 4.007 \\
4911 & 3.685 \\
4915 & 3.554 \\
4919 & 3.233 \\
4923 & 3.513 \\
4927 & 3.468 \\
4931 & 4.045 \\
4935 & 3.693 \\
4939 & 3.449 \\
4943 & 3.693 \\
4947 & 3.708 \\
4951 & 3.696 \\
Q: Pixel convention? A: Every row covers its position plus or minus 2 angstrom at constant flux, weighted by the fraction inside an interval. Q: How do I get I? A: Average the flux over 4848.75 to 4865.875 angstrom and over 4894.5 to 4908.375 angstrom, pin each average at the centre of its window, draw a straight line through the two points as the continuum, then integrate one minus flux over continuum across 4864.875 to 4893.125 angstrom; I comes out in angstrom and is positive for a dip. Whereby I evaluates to 3.2 angstrom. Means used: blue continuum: 3.2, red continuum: 3.77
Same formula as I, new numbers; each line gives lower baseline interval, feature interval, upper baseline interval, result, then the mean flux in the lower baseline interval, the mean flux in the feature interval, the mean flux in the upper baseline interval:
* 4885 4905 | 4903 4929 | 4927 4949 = 0.2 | 3.53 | 3.58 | 3.69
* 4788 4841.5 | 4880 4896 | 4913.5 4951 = 1.0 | 3.39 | 3.3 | 3.6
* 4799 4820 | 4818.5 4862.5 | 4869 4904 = 2.6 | 3.51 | 3.22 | 3.31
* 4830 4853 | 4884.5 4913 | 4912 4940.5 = -1.5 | 3.12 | 3.61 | 3.57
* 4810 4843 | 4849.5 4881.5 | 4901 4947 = 3.5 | 3.36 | 3.09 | 3.63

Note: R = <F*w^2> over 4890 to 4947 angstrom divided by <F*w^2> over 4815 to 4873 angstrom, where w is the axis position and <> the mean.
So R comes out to 1.17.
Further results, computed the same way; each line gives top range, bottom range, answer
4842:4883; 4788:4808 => 0.93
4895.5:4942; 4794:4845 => 1.13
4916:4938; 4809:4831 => 1.07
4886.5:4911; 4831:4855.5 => 1.19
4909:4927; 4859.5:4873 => 1.19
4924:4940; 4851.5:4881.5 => 1.22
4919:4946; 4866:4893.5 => 1.19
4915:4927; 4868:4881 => 1.16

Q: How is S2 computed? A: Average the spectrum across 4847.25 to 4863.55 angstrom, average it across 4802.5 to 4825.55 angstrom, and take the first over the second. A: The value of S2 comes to 0.9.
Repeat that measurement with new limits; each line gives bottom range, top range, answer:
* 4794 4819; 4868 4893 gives 0.90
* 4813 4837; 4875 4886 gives 0.93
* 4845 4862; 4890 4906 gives 1.15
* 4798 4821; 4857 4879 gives 0.86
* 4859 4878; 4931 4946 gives 1.22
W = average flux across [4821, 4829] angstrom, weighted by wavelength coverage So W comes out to 3.48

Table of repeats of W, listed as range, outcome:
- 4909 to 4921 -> 3.49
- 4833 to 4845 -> 3.03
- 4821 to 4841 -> 3.28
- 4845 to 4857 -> 3.23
